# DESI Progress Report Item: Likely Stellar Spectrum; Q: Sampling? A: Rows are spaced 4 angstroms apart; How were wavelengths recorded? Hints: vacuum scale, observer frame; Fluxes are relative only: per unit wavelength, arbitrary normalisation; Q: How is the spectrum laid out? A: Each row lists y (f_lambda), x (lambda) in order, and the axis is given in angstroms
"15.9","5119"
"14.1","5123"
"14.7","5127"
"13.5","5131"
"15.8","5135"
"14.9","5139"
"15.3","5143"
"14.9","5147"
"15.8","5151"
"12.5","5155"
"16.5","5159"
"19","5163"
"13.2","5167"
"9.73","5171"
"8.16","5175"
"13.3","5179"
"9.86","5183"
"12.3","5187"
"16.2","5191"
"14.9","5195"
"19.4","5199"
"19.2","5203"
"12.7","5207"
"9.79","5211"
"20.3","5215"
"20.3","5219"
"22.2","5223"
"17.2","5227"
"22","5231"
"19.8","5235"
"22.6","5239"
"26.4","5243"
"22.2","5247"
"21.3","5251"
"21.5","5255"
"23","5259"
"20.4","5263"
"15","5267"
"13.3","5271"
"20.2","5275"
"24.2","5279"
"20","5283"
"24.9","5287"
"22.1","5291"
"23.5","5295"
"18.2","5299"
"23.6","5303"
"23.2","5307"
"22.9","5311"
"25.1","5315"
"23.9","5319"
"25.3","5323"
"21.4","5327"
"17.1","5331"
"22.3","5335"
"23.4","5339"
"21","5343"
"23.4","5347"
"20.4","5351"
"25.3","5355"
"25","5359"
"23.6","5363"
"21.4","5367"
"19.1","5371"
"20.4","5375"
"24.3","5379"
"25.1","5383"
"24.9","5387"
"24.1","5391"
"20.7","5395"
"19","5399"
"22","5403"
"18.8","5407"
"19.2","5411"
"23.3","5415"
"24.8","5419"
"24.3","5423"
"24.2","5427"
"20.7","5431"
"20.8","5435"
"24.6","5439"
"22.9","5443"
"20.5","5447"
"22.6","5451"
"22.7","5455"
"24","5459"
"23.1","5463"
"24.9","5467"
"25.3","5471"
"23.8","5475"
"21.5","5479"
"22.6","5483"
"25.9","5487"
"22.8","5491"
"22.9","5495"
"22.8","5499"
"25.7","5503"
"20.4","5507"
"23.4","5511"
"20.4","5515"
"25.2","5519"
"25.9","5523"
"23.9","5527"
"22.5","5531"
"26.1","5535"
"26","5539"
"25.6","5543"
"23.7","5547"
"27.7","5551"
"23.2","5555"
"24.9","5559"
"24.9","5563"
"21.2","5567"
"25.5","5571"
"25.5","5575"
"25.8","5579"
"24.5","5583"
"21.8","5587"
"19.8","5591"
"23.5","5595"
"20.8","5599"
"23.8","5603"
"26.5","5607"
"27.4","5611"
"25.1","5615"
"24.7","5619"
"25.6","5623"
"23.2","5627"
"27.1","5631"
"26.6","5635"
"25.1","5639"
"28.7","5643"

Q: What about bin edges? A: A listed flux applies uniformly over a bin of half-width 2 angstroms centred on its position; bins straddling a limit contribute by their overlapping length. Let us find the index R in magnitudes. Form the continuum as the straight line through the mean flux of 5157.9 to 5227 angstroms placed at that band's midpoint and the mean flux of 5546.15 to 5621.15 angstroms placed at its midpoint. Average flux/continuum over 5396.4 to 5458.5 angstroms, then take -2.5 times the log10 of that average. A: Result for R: -0.07 mag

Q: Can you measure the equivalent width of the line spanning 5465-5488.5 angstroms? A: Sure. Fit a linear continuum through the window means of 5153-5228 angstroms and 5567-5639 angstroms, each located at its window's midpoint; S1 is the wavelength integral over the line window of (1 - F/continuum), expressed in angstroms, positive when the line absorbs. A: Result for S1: -2.6 angstroms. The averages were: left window 15.1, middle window 24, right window 24.5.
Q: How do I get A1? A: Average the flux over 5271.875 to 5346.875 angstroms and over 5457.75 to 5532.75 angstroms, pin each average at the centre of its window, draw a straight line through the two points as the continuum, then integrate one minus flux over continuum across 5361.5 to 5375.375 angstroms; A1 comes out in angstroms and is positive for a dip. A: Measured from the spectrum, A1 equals 0.9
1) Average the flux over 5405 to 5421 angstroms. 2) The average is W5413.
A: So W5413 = 21.5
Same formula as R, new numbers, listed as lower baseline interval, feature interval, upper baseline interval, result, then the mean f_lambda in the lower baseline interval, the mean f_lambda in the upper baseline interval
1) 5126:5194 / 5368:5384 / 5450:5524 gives -0.09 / 13.9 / 23.4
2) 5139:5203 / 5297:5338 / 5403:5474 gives -0.18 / 14.3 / 22.7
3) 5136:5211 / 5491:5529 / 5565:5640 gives -0.06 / 14.2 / 24.4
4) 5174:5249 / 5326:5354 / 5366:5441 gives -0.04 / 17.4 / 22.2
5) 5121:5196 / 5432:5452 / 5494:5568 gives -0.03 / 13.9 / 24.1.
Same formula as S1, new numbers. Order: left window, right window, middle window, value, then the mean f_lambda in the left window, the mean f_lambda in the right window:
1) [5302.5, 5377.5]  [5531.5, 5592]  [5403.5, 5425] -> 1.01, 22.5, 24.4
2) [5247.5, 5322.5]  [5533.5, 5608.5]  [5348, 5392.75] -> -1.41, 21.6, 24.2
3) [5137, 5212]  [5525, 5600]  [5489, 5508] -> -0.51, 14.1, 24.1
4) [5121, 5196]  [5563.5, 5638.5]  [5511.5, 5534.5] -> -1.22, 13.9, 24.4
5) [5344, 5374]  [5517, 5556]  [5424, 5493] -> 2.24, 22.5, 25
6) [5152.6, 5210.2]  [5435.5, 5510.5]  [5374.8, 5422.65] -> -3.44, 14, 23.2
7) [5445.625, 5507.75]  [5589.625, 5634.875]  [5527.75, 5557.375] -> -1.31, 23.3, 24.5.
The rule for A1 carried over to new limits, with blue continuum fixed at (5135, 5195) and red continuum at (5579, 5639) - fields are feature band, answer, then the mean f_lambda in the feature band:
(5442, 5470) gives -3.1 angstroms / 23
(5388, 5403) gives -1.8 angstroms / 21.6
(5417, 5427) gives -2.3 angstroms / 24.5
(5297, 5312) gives -4.2 angstroms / 21.9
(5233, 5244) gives -5.0 angstroms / 22.6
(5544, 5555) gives -1.1 angstroms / 25.2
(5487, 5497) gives -0.9 angstroms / 23.5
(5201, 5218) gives -1.0 angstroms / 15.8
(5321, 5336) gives -3.2 angstroms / 21.5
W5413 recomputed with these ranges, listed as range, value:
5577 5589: 24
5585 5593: 20.8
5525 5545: 24.8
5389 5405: 21.4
